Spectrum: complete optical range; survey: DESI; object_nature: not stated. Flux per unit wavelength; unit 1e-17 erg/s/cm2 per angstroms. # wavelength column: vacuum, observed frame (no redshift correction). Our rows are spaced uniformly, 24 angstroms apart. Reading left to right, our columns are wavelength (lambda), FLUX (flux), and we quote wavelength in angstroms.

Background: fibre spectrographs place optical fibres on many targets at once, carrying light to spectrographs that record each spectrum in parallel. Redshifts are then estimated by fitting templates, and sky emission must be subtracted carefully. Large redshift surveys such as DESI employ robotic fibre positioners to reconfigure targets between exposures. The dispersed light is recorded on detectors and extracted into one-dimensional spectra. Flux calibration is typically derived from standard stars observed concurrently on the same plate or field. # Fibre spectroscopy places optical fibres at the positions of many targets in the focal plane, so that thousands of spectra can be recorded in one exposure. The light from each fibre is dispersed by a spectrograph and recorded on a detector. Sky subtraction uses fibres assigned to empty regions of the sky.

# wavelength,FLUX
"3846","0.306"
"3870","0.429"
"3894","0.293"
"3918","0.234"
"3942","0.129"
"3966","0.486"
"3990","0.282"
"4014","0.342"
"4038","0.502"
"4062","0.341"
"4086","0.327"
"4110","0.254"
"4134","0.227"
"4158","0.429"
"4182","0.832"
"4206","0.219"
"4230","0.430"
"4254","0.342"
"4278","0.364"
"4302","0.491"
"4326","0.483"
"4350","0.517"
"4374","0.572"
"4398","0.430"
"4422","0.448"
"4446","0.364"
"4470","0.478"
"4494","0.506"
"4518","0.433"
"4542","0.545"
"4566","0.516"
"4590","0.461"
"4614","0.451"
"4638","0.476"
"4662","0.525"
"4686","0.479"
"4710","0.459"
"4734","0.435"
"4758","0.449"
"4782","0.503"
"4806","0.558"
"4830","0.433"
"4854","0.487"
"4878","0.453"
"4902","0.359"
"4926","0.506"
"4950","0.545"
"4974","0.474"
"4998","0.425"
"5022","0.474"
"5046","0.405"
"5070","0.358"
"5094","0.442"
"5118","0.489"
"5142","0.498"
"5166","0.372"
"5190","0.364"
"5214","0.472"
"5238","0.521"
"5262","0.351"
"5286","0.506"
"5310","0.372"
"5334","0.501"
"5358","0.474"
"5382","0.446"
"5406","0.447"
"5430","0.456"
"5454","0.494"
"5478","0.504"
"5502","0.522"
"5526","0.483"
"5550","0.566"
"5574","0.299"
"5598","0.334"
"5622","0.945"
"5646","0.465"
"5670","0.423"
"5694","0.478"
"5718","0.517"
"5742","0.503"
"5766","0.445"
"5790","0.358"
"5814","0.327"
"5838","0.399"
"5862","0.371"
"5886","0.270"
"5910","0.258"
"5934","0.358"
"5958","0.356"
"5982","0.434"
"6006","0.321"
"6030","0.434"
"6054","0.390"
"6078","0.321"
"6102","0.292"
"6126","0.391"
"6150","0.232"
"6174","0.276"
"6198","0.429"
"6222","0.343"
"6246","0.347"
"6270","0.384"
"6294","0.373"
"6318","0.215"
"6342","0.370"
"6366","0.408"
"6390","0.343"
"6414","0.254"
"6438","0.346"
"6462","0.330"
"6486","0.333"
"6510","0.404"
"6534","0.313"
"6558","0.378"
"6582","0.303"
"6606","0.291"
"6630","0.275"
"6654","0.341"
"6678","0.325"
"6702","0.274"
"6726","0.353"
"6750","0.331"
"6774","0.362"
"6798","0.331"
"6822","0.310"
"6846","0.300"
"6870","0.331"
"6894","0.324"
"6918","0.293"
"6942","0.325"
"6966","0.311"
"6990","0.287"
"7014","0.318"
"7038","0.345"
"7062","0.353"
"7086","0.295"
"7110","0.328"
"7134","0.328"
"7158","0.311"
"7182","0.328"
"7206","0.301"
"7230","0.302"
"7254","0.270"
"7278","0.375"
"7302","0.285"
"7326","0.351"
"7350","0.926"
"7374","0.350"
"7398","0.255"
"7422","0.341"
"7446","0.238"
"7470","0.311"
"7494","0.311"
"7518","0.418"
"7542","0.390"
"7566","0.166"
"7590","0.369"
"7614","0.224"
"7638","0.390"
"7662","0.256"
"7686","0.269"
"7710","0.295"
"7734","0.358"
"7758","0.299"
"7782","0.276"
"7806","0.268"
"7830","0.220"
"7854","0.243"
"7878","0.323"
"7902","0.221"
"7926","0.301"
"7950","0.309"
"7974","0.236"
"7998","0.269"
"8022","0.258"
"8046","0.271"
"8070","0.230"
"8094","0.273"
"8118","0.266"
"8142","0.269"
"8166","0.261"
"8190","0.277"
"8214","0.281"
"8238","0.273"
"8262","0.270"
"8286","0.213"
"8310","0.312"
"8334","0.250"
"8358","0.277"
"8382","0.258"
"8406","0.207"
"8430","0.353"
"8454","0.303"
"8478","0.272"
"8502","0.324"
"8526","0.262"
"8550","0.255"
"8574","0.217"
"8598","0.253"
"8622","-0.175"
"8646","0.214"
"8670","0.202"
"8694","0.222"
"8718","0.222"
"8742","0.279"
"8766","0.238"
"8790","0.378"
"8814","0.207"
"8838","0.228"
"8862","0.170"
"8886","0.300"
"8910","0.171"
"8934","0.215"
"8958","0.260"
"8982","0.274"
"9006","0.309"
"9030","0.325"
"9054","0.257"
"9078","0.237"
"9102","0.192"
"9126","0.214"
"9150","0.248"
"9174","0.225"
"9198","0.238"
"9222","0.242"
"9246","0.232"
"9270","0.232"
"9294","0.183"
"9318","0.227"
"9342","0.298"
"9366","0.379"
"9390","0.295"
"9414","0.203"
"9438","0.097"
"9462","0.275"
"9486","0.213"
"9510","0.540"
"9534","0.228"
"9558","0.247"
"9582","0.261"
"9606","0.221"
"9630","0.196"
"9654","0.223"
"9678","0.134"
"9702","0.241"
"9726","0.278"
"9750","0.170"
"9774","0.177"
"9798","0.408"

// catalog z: 0.12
